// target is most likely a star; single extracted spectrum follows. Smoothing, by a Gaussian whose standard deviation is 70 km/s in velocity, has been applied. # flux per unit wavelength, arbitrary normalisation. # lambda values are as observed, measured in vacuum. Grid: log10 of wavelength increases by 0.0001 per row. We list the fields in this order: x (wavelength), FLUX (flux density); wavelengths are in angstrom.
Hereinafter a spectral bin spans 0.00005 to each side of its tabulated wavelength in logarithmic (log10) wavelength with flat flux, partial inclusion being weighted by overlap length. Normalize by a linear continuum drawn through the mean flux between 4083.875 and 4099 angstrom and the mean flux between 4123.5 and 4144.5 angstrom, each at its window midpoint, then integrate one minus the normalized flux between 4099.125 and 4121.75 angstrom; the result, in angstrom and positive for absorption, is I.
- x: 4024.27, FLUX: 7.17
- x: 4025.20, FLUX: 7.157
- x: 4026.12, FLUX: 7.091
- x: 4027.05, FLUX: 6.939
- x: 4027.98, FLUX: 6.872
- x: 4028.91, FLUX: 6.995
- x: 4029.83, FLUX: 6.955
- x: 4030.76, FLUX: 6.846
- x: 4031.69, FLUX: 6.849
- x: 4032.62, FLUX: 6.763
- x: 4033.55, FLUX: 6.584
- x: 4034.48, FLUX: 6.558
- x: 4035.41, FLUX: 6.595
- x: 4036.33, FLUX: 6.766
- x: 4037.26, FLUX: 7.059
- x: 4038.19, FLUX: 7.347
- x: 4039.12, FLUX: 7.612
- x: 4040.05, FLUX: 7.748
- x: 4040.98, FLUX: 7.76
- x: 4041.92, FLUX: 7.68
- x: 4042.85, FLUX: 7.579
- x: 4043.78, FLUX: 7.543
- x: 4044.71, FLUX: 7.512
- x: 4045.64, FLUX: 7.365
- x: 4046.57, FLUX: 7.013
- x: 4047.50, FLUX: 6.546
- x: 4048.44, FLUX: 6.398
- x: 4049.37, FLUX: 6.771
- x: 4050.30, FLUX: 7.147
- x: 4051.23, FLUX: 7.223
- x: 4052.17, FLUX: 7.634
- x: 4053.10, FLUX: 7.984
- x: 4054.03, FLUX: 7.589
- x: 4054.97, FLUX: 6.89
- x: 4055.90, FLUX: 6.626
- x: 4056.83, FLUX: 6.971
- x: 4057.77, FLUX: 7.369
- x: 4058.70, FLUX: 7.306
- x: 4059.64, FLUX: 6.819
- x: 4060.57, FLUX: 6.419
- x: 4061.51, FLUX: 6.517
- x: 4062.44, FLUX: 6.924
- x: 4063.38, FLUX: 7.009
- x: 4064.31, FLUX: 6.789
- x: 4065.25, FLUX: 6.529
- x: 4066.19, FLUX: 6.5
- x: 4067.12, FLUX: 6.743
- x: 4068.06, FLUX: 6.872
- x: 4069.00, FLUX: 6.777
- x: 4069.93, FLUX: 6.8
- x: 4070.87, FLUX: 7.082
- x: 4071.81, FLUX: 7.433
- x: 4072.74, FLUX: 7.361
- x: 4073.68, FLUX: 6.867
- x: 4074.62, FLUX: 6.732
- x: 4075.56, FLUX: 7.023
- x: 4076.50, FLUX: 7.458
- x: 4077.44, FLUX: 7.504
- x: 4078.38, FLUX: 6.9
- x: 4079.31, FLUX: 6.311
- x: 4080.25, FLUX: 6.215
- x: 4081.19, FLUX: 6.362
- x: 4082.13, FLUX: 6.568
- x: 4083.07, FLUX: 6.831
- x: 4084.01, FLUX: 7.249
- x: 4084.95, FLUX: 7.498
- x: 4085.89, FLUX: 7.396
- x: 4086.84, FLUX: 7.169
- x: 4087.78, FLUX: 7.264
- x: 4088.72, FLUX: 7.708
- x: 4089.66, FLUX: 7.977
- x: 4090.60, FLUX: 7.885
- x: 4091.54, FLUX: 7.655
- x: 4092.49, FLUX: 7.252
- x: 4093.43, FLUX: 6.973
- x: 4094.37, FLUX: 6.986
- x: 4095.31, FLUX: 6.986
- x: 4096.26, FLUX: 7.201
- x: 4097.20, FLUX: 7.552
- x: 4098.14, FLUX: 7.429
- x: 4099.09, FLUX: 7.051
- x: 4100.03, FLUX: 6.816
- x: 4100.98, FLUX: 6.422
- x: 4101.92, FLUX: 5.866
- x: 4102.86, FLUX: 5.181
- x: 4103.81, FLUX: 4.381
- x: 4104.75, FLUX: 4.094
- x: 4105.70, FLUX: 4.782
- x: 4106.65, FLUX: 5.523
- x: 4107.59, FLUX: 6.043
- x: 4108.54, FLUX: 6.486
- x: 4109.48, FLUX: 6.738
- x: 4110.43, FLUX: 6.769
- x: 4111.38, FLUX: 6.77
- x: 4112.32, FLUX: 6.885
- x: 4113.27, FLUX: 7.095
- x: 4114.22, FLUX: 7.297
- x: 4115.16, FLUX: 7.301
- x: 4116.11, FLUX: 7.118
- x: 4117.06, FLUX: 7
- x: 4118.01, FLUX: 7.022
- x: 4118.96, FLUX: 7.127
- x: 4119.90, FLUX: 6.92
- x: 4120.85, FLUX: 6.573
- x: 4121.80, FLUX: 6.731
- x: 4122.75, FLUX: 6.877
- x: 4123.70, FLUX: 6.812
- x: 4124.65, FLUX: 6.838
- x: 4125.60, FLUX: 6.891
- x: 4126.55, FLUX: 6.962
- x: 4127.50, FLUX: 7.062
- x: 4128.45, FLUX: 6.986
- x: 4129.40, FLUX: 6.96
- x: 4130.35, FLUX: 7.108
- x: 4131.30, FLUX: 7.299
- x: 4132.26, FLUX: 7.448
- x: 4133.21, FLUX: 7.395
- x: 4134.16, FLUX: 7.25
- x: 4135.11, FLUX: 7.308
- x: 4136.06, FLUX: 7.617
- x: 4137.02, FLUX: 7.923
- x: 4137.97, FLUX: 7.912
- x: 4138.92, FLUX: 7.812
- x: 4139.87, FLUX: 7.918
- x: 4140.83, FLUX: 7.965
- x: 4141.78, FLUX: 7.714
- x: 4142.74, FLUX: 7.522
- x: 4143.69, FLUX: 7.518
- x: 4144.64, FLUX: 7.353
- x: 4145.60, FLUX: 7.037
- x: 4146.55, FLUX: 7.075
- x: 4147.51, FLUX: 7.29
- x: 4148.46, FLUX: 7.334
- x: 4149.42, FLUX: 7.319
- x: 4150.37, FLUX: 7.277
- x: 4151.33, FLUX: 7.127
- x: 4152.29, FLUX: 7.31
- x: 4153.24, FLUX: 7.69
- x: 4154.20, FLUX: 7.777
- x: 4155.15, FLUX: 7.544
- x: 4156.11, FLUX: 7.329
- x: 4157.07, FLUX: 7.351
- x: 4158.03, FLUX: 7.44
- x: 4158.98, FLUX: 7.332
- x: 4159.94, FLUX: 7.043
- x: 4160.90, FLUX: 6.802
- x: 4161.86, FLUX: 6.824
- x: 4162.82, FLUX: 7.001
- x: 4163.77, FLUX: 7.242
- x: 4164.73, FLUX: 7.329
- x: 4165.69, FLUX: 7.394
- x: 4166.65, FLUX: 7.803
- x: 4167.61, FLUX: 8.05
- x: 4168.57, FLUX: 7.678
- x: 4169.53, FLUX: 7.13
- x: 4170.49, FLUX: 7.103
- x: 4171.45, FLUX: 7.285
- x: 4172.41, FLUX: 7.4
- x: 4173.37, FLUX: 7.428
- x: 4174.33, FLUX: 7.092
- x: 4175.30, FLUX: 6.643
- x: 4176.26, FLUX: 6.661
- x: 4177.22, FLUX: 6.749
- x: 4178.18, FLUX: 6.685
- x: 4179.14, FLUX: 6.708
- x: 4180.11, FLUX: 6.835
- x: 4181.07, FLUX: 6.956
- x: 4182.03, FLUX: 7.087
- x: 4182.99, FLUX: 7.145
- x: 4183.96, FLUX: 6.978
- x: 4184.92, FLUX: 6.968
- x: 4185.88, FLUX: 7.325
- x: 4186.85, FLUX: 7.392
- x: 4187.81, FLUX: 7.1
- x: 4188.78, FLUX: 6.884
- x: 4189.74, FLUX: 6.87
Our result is 3.1 angstrom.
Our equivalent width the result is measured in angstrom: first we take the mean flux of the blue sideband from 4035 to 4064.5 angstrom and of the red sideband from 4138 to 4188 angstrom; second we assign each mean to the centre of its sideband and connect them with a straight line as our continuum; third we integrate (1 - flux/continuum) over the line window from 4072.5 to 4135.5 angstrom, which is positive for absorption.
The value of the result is 3.1 angstrom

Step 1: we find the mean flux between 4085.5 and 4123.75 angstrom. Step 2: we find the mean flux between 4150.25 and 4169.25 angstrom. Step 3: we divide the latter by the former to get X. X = 1.09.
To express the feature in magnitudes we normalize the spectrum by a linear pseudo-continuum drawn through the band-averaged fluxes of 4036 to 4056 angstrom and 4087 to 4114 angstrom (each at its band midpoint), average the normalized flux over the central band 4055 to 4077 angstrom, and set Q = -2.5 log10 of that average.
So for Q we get 0.02 mag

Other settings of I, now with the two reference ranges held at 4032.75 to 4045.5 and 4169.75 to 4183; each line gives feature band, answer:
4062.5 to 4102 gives 0.7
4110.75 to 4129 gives 0.3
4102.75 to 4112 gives 1.8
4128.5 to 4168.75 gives -2.1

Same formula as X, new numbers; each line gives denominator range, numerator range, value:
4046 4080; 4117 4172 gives 1.05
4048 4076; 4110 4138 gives 1.02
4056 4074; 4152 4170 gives 1.07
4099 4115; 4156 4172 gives 1.19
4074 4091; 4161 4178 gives 1.01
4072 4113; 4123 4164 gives 1.08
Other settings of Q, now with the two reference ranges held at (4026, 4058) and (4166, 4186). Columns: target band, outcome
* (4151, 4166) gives -0.02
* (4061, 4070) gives 0.06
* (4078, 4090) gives 0.01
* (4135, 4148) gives -0.07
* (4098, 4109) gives 0.23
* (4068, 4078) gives 0.00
